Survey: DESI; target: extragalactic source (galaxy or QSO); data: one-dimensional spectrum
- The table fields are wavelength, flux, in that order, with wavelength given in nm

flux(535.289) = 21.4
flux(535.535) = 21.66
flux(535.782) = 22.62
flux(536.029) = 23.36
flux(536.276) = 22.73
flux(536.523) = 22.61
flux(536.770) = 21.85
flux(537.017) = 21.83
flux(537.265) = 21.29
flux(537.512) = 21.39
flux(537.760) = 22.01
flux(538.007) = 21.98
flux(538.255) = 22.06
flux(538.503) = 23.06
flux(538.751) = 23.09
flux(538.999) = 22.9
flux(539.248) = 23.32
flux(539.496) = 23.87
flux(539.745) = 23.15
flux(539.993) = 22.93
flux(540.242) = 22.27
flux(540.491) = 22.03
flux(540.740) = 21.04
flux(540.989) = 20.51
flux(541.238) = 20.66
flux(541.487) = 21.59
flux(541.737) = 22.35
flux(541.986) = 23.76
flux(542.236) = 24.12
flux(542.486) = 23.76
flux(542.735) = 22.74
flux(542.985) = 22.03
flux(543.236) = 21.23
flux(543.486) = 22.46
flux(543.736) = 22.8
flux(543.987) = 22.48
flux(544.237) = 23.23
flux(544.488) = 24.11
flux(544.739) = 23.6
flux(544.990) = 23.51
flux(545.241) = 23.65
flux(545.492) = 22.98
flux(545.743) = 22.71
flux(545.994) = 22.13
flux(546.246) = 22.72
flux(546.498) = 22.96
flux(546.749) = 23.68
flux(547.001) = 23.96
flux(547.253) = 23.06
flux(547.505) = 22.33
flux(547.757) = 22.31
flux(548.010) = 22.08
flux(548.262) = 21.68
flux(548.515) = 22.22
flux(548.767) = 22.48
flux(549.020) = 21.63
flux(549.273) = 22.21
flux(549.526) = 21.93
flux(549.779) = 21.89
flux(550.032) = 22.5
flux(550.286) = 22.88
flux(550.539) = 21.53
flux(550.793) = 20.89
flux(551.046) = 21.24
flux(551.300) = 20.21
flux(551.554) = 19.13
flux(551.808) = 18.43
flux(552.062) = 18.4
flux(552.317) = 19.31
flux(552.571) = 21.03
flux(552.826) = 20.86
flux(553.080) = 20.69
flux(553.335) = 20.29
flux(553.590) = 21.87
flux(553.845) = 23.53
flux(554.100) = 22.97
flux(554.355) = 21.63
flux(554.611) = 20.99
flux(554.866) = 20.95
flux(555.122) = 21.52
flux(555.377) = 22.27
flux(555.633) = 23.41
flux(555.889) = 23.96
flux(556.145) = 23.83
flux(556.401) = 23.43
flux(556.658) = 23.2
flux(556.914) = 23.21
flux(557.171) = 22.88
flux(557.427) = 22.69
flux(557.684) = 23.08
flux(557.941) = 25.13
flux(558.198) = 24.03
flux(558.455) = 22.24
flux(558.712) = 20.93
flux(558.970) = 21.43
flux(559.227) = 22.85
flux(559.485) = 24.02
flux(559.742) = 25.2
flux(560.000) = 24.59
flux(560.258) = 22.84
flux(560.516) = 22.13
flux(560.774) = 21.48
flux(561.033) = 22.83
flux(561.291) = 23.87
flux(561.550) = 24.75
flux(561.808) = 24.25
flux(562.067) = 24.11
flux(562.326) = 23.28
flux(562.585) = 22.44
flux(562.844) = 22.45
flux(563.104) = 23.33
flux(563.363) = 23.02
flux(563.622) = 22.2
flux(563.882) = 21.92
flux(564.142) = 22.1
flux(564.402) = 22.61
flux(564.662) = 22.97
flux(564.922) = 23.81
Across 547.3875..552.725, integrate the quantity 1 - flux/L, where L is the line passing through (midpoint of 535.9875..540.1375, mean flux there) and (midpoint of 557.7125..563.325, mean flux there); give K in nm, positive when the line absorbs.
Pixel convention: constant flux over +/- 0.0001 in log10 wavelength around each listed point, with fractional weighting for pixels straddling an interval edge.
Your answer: 0.39 nm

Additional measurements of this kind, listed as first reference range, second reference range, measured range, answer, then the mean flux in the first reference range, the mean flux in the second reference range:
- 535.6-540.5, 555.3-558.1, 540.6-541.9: 0.078 nm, 22.5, 23.4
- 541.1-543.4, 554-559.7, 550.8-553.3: 0.298 nm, 22.5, 22.8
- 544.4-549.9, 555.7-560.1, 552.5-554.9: 0.164 nm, 22.7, 23.3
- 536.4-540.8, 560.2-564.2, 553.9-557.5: 0.022 nm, 22.4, 23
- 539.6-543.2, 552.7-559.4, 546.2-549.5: -0.022 nm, 22.3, 22.5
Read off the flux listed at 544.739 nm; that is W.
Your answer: 23.6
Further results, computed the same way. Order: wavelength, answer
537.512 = 21.39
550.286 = 22.88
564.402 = 22.61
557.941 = 25.13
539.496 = 23.87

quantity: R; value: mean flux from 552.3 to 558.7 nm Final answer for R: 22.4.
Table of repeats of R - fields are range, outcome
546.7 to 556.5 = 21.8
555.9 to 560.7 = 23.2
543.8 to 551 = 22.6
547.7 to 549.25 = 22.1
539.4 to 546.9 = 22.7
